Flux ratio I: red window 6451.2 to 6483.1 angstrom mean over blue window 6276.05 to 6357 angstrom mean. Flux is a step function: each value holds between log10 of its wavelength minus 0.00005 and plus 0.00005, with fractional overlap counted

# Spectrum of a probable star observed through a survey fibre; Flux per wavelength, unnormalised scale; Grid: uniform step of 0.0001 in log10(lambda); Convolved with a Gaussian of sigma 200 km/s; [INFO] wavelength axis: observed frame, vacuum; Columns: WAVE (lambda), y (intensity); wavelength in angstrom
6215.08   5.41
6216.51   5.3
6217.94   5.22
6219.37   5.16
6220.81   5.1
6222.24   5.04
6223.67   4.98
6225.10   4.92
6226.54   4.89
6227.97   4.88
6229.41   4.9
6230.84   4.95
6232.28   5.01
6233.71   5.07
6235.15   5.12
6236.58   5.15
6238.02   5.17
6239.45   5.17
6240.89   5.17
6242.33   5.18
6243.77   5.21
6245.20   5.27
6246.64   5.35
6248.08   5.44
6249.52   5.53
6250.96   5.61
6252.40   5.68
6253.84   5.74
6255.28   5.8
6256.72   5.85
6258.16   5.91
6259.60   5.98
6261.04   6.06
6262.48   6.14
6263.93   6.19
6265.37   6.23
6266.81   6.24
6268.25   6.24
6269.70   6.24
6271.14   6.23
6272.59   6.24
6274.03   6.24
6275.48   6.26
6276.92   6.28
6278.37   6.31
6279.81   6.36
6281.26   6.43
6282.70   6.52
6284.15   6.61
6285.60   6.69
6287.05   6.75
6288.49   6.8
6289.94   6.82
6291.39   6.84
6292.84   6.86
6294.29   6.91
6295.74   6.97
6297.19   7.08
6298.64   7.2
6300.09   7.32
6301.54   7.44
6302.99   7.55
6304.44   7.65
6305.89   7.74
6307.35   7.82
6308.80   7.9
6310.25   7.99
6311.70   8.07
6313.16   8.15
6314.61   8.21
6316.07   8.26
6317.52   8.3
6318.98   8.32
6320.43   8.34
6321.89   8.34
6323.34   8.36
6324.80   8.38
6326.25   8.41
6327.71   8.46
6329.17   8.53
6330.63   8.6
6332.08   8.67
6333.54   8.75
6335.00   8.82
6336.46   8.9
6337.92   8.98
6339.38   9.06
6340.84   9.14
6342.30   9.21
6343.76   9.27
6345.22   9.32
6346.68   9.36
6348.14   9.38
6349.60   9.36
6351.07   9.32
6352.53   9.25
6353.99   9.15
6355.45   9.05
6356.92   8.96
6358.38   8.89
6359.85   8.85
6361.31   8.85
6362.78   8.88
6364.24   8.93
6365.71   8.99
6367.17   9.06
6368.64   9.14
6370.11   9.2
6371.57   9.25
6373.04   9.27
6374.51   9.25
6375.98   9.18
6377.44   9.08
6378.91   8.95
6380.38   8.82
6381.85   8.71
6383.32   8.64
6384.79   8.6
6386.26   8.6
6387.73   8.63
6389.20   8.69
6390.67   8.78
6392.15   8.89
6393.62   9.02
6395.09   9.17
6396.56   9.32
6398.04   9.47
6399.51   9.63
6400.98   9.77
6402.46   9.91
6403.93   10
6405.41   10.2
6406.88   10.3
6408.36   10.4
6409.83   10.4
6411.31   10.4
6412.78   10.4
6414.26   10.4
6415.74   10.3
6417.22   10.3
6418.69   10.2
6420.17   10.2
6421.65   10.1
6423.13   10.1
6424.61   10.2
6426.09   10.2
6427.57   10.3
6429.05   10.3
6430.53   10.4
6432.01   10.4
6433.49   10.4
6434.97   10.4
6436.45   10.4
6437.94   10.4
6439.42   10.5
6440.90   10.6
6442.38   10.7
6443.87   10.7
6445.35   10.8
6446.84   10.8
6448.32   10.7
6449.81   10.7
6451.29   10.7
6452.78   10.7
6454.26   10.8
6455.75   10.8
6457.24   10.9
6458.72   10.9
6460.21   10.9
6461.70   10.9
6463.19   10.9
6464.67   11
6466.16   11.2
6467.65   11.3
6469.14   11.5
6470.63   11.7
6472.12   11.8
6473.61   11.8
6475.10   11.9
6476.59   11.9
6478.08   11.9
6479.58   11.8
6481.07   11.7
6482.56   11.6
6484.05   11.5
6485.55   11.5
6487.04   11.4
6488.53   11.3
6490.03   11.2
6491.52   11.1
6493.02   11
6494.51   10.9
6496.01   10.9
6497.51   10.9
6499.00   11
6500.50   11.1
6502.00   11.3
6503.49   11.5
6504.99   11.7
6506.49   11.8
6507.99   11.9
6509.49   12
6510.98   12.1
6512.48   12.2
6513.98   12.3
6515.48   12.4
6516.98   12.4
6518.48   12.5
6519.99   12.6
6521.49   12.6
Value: 1.41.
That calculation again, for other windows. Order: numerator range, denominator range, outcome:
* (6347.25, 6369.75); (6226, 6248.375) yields 1.77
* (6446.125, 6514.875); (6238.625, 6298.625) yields 1.85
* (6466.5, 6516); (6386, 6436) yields 1.17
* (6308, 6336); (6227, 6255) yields 1.59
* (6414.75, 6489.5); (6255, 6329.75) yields 1.53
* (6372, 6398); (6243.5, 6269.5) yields 1.53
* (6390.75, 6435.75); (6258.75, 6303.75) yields 1.52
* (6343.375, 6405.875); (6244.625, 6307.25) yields 1.42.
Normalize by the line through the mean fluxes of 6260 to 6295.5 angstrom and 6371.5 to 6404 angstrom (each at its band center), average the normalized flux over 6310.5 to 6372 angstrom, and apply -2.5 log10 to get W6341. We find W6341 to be -0.111 mag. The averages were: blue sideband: 6.44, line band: 8.82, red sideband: 9.09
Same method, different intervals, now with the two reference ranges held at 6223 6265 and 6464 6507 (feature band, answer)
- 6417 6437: -0.03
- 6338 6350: -0.17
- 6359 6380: -0.07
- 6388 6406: -0.02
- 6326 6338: -0.14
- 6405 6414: -0.09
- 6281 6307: -0.06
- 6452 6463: -0.01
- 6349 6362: -0.11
